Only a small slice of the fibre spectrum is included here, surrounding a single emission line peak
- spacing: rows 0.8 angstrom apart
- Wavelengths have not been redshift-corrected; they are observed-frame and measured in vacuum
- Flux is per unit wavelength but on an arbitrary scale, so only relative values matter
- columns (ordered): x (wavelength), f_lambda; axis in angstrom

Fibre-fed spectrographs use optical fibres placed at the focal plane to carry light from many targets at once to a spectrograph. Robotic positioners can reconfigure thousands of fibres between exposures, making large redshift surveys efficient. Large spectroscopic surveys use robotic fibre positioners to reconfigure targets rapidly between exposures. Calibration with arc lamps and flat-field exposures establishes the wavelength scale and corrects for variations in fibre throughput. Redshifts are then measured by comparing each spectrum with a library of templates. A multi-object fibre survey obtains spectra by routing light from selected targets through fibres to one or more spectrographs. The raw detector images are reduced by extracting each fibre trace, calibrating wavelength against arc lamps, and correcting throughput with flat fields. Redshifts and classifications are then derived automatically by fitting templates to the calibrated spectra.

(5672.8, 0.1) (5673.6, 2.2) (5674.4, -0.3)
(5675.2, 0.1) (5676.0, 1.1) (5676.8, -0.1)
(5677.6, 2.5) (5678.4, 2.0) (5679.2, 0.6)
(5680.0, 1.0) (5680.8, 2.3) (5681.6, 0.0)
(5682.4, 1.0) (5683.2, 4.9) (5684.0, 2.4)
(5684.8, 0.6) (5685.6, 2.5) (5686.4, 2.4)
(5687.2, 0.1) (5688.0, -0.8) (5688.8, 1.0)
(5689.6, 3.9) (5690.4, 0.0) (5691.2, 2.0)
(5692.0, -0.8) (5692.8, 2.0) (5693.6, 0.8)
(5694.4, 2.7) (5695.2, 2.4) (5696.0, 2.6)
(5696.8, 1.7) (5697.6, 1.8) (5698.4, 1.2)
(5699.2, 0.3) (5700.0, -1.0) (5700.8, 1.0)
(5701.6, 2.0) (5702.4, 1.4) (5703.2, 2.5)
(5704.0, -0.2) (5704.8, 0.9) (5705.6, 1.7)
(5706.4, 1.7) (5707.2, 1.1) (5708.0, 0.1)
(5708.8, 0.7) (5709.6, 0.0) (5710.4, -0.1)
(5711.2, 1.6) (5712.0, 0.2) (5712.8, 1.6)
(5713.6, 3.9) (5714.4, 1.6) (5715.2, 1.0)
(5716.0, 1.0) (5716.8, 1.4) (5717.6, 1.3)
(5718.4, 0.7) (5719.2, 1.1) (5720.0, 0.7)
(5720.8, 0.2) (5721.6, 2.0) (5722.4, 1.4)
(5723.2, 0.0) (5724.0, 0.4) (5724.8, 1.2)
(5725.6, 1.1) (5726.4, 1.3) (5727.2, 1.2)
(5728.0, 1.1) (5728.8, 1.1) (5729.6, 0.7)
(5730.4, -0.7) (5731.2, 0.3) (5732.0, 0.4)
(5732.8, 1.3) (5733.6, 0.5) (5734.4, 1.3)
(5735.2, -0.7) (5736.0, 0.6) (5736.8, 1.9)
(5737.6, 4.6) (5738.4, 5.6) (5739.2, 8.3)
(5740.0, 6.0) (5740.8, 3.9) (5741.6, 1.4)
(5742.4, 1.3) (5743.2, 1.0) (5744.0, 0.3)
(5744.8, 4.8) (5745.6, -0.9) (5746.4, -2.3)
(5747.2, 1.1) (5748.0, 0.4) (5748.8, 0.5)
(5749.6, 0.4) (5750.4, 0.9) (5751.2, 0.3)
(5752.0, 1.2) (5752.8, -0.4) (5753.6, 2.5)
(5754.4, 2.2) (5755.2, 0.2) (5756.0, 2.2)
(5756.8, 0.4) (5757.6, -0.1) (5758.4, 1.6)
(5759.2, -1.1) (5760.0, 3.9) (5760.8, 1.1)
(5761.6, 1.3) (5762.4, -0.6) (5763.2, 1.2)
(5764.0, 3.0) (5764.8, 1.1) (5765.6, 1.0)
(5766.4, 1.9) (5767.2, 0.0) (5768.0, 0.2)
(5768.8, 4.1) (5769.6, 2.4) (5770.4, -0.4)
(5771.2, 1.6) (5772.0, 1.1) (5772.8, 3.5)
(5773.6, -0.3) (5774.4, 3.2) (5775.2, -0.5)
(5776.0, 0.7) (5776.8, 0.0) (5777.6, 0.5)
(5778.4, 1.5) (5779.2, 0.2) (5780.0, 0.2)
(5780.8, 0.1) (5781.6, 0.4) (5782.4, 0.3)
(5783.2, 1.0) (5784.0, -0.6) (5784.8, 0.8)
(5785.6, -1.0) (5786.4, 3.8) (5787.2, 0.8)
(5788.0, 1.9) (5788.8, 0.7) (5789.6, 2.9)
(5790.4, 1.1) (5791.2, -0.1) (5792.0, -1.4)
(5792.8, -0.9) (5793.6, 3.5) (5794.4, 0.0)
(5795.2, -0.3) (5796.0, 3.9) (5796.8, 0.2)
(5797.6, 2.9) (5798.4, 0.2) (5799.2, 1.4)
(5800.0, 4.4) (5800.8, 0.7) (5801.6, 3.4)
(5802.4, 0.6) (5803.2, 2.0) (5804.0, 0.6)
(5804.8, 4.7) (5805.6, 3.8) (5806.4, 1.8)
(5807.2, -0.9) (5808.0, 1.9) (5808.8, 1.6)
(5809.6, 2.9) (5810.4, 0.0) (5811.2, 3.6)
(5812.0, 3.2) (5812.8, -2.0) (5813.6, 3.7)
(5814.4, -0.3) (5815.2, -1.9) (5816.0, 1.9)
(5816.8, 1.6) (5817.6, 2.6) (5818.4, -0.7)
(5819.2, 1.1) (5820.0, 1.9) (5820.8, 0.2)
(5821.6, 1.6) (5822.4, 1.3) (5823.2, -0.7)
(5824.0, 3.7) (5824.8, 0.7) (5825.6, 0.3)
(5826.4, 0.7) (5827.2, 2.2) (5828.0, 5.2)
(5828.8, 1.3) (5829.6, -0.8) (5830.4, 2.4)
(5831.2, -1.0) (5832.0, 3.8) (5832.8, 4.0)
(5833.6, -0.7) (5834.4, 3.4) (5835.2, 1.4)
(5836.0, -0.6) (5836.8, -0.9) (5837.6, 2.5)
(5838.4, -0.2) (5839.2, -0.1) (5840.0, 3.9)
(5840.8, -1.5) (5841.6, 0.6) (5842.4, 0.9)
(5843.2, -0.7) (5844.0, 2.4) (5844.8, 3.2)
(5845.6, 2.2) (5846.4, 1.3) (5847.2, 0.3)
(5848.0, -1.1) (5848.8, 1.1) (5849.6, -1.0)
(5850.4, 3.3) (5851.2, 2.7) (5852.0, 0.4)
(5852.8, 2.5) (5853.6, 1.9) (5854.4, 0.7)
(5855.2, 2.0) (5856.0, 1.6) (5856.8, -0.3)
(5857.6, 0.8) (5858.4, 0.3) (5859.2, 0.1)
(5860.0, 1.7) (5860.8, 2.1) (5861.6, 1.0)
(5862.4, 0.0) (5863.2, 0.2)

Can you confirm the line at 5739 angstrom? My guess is [O III] 5007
